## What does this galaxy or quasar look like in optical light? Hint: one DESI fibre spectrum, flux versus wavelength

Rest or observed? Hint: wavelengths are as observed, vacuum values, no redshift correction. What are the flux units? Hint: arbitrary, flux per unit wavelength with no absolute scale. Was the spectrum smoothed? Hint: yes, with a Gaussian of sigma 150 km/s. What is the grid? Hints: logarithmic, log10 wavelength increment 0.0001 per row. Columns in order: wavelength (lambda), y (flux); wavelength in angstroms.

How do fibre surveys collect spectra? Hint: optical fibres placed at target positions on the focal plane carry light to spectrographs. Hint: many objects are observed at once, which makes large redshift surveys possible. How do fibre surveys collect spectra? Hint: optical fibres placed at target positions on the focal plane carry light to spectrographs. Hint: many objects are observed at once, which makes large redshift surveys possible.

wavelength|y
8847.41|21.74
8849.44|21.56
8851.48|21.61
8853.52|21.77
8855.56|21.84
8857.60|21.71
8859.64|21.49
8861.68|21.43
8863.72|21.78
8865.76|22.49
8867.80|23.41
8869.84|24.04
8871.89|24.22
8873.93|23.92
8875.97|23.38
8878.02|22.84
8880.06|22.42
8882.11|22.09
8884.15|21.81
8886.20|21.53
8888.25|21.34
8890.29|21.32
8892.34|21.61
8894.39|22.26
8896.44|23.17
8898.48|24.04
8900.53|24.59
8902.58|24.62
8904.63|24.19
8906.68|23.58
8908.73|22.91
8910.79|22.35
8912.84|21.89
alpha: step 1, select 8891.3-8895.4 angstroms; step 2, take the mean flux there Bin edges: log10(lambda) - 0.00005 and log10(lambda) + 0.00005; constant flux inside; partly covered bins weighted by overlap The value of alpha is 21.9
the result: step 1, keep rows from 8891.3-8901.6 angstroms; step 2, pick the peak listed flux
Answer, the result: 24.59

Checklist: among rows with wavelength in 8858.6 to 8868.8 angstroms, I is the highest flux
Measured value 23.41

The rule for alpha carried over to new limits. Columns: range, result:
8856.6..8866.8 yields 21.8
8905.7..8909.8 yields 23.2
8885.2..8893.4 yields 21.4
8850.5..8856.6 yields 21.7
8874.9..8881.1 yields 22.9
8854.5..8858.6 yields 21.8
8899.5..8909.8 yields 24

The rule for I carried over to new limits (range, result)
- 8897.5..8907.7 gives 24.62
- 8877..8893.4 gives 22.84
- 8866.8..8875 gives 24.22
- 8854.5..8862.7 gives 21.84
